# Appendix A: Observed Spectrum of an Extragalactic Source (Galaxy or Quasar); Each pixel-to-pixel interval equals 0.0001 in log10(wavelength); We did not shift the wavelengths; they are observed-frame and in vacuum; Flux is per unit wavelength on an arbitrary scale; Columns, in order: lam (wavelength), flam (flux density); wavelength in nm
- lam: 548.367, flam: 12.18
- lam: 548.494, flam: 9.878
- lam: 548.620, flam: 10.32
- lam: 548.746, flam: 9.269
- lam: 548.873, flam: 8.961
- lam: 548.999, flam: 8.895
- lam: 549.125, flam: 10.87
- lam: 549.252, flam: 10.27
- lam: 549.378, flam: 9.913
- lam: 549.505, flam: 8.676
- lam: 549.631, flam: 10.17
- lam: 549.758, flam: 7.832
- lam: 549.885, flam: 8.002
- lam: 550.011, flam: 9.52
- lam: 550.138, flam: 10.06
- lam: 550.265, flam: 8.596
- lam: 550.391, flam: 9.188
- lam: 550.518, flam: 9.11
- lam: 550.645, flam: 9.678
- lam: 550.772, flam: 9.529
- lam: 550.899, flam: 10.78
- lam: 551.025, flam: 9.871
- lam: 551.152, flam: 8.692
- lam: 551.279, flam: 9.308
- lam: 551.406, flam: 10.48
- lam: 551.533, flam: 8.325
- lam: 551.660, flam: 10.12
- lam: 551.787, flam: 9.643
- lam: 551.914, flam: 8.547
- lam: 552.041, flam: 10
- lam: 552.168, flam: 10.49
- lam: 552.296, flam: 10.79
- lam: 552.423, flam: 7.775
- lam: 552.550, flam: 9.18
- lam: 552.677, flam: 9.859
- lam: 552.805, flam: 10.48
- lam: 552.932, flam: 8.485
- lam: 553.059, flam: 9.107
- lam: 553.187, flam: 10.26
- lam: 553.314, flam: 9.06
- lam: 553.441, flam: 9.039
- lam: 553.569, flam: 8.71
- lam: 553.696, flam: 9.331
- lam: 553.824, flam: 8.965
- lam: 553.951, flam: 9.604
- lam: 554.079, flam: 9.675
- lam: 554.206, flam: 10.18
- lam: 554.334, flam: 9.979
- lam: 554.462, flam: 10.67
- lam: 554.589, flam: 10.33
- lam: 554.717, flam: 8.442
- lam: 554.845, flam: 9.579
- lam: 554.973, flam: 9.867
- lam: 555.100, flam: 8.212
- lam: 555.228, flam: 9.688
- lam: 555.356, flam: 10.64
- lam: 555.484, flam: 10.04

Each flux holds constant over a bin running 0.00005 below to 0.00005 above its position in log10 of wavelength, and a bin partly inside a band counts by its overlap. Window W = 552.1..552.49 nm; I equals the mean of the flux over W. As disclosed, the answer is 9.68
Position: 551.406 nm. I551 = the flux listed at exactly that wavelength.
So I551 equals 10.48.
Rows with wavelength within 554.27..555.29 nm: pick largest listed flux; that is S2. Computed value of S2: 10.67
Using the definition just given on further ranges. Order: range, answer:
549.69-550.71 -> 10.06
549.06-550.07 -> 10.87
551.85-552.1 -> 10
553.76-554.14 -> 9.675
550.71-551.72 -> 10.78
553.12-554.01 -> 10.26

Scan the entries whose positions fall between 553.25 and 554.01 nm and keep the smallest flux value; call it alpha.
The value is 8.71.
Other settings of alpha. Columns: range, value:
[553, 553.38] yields 9.06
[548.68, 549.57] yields 8.676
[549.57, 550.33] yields 7.832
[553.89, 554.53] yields 9.604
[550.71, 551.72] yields 8.325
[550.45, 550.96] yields 9.11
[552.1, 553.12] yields 7.775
